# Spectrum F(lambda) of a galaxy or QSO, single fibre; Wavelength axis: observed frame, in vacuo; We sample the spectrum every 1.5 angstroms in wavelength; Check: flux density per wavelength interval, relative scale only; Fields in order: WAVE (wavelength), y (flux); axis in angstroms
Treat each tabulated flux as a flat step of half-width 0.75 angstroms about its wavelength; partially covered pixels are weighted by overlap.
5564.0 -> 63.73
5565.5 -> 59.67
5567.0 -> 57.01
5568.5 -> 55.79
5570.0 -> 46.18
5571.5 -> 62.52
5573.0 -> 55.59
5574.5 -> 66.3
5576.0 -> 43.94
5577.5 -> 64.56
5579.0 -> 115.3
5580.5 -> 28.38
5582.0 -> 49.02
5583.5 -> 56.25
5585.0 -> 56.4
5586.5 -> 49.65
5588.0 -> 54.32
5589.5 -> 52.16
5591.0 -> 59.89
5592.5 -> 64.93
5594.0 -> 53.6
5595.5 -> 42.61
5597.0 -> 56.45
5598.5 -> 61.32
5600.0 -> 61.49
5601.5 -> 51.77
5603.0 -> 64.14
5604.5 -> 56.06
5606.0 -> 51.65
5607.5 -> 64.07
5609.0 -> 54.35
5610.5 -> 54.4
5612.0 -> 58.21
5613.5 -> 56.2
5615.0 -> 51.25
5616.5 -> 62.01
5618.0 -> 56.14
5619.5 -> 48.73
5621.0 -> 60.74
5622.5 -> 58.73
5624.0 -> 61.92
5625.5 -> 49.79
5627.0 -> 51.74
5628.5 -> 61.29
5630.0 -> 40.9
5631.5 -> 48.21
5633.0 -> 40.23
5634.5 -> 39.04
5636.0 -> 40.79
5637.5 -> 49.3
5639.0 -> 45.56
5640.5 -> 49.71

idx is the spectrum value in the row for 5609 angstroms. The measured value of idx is 54.35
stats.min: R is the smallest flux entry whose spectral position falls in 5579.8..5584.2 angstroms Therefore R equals 28.38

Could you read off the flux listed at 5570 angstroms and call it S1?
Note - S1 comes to 46.18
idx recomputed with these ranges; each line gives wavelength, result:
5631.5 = 48.21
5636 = 40.79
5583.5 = 56.25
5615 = 51.25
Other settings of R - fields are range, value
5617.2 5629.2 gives 48.73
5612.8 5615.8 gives 51.25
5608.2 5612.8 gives 54.35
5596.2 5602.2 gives 51.77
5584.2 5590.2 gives 49.65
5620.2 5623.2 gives 58.73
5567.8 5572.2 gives 46.18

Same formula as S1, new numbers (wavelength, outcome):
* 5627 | 51.74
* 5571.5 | 62.52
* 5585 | 56.4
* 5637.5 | 49.3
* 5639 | 45.56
